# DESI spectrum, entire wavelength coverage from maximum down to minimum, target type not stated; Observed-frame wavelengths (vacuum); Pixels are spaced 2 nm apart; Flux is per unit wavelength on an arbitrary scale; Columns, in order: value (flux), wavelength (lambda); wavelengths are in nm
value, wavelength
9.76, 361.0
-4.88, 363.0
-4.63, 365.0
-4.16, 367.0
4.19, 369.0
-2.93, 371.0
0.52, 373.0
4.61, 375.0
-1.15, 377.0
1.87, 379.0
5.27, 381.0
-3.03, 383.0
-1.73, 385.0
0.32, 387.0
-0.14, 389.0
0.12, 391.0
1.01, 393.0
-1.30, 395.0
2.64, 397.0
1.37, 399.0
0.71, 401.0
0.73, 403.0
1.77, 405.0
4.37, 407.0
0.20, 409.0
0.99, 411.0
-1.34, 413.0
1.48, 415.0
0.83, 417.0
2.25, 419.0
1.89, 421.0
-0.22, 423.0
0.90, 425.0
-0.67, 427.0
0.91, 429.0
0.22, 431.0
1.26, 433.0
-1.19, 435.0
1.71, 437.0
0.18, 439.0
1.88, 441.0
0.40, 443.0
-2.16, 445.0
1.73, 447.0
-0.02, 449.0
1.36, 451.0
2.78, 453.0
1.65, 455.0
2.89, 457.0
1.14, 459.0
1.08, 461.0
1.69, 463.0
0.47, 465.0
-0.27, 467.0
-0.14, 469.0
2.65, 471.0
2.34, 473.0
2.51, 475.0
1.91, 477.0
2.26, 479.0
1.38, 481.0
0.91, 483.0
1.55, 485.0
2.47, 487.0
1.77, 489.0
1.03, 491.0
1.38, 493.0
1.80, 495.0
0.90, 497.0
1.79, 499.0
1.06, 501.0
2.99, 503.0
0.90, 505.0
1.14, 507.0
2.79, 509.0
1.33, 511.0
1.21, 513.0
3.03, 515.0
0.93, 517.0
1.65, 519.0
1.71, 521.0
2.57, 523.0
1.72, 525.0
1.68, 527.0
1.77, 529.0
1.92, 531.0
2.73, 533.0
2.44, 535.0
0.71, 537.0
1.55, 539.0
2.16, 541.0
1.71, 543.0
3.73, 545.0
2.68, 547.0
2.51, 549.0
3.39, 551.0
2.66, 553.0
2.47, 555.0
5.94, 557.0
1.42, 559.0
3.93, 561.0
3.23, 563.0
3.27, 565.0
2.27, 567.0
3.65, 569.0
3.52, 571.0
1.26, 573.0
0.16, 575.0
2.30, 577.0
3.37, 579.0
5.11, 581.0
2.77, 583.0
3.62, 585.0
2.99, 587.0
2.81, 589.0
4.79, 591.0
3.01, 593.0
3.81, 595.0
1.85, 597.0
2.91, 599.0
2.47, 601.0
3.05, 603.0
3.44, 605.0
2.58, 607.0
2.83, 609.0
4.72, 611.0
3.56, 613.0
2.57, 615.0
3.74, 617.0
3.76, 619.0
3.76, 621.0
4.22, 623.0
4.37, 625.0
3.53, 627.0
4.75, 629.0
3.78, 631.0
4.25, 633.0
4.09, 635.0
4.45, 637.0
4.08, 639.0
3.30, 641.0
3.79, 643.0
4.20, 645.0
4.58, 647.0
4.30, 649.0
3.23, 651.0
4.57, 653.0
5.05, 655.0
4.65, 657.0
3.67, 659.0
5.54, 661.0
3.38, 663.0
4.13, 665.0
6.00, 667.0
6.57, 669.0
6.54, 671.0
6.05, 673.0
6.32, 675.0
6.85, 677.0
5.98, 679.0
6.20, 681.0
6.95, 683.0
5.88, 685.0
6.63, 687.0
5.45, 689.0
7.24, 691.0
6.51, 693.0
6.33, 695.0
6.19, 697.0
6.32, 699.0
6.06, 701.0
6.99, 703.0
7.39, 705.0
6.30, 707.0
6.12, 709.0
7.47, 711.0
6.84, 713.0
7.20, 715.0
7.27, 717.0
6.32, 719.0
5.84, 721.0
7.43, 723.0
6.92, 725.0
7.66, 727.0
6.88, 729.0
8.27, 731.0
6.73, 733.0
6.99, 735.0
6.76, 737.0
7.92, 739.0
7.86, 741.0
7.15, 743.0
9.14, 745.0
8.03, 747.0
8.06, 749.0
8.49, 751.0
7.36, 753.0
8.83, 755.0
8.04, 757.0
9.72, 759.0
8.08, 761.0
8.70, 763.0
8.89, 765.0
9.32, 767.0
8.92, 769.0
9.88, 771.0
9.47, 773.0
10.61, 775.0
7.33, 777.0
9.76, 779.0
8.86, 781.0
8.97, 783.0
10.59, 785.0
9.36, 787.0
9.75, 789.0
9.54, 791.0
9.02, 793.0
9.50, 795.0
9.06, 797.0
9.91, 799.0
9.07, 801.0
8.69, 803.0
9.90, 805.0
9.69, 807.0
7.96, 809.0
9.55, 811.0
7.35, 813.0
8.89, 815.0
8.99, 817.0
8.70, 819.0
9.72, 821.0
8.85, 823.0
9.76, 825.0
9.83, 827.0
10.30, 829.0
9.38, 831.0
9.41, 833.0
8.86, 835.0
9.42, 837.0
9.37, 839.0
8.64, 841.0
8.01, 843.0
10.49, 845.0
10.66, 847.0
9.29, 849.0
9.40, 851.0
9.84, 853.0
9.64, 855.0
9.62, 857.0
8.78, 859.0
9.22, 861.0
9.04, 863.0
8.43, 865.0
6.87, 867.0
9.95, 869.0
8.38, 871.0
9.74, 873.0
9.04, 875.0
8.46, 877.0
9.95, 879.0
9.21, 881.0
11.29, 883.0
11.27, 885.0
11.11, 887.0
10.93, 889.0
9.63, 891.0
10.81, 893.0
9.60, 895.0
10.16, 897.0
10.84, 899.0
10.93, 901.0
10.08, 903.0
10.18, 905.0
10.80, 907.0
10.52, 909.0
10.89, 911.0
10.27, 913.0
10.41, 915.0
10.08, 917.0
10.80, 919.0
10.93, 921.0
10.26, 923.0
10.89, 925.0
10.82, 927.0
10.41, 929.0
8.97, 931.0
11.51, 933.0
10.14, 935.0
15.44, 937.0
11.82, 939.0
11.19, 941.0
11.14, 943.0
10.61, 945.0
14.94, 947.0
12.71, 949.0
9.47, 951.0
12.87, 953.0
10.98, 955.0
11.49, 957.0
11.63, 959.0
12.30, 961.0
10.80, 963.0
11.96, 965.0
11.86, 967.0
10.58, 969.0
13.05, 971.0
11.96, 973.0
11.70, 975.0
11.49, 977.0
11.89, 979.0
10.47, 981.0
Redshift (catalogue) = 0.67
